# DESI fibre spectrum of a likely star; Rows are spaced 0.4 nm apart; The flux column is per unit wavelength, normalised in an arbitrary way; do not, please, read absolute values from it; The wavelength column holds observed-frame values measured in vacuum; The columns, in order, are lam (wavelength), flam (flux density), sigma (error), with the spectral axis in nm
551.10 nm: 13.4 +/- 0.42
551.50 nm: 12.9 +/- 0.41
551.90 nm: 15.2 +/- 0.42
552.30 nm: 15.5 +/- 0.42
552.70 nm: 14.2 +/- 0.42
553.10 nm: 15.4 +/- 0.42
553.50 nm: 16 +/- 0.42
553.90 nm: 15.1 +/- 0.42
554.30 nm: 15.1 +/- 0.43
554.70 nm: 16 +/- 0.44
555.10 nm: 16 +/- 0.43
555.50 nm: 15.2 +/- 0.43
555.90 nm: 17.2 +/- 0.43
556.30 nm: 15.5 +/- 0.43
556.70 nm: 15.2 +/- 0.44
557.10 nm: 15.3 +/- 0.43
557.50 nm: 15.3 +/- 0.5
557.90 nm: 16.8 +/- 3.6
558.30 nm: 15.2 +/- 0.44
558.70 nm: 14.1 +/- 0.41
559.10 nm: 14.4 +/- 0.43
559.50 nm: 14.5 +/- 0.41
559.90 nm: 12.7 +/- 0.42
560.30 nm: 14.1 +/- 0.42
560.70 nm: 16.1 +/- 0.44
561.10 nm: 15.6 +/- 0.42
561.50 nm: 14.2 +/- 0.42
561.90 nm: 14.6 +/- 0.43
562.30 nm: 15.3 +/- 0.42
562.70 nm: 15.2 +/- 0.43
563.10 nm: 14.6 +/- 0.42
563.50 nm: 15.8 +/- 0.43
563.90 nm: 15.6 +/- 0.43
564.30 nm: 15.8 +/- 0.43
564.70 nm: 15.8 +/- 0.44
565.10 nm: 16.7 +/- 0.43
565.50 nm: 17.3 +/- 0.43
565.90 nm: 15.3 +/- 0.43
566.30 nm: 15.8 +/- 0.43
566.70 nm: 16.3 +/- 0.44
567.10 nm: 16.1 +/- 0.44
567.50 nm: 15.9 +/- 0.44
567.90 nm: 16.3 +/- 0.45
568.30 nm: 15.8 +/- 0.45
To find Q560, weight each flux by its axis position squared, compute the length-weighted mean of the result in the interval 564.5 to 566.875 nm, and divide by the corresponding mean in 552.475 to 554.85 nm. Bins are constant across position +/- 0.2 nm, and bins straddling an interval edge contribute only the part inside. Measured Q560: 1.1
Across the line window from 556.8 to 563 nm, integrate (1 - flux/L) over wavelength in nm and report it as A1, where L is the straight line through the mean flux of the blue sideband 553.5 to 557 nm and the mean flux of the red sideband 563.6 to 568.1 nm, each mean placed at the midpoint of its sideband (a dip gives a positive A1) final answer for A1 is 0.37 nm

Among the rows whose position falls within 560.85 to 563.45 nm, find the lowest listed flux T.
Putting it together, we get 14.2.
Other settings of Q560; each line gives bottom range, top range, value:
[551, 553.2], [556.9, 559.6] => 1.07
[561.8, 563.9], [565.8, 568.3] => 1.07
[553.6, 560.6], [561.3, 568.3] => 1.06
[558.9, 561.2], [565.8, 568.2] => 1.13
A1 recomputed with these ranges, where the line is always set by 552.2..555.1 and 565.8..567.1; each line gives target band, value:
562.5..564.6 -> 0.05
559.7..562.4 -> 0.18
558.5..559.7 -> 0.10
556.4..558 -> -0.01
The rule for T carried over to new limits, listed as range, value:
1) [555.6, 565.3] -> 12.7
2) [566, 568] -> 15.8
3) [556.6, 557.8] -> 15.2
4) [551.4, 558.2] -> 12.9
